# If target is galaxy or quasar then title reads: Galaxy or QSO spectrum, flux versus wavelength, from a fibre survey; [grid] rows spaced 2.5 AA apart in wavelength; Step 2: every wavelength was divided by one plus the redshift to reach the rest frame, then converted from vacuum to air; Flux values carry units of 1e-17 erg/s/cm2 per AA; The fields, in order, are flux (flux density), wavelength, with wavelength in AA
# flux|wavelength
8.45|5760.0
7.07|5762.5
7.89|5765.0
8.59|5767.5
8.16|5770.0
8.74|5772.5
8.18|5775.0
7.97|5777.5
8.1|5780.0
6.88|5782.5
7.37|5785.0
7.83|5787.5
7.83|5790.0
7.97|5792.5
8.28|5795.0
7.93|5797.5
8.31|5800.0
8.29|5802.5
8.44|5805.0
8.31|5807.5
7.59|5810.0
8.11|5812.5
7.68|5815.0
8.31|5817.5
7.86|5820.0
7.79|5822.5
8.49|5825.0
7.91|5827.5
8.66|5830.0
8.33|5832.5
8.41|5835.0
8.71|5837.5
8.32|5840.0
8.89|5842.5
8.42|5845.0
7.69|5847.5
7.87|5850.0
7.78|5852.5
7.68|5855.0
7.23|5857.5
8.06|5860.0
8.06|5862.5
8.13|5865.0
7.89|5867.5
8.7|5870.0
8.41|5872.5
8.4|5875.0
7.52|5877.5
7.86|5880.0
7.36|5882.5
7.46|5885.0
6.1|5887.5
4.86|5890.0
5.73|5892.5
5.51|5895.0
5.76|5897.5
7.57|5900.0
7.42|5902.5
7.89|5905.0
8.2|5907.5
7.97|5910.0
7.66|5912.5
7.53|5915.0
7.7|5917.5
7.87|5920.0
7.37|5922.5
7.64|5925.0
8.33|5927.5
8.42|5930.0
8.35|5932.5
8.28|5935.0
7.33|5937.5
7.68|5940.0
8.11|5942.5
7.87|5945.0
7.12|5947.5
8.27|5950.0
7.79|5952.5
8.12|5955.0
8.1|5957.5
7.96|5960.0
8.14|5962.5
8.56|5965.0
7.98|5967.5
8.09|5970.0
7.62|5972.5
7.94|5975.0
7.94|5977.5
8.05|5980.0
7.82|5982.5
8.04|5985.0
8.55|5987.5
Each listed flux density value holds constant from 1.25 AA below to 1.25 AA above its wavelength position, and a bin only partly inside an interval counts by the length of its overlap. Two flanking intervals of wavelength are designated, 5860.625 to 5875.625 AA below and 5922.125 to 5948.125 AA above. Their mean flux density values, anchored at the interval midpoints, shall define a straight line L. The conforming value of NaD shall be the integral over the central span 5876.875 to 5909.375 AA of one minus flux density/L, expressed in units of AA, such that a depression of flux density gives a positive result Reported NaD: 5.0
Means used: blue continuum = 8.25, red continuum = 7.9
